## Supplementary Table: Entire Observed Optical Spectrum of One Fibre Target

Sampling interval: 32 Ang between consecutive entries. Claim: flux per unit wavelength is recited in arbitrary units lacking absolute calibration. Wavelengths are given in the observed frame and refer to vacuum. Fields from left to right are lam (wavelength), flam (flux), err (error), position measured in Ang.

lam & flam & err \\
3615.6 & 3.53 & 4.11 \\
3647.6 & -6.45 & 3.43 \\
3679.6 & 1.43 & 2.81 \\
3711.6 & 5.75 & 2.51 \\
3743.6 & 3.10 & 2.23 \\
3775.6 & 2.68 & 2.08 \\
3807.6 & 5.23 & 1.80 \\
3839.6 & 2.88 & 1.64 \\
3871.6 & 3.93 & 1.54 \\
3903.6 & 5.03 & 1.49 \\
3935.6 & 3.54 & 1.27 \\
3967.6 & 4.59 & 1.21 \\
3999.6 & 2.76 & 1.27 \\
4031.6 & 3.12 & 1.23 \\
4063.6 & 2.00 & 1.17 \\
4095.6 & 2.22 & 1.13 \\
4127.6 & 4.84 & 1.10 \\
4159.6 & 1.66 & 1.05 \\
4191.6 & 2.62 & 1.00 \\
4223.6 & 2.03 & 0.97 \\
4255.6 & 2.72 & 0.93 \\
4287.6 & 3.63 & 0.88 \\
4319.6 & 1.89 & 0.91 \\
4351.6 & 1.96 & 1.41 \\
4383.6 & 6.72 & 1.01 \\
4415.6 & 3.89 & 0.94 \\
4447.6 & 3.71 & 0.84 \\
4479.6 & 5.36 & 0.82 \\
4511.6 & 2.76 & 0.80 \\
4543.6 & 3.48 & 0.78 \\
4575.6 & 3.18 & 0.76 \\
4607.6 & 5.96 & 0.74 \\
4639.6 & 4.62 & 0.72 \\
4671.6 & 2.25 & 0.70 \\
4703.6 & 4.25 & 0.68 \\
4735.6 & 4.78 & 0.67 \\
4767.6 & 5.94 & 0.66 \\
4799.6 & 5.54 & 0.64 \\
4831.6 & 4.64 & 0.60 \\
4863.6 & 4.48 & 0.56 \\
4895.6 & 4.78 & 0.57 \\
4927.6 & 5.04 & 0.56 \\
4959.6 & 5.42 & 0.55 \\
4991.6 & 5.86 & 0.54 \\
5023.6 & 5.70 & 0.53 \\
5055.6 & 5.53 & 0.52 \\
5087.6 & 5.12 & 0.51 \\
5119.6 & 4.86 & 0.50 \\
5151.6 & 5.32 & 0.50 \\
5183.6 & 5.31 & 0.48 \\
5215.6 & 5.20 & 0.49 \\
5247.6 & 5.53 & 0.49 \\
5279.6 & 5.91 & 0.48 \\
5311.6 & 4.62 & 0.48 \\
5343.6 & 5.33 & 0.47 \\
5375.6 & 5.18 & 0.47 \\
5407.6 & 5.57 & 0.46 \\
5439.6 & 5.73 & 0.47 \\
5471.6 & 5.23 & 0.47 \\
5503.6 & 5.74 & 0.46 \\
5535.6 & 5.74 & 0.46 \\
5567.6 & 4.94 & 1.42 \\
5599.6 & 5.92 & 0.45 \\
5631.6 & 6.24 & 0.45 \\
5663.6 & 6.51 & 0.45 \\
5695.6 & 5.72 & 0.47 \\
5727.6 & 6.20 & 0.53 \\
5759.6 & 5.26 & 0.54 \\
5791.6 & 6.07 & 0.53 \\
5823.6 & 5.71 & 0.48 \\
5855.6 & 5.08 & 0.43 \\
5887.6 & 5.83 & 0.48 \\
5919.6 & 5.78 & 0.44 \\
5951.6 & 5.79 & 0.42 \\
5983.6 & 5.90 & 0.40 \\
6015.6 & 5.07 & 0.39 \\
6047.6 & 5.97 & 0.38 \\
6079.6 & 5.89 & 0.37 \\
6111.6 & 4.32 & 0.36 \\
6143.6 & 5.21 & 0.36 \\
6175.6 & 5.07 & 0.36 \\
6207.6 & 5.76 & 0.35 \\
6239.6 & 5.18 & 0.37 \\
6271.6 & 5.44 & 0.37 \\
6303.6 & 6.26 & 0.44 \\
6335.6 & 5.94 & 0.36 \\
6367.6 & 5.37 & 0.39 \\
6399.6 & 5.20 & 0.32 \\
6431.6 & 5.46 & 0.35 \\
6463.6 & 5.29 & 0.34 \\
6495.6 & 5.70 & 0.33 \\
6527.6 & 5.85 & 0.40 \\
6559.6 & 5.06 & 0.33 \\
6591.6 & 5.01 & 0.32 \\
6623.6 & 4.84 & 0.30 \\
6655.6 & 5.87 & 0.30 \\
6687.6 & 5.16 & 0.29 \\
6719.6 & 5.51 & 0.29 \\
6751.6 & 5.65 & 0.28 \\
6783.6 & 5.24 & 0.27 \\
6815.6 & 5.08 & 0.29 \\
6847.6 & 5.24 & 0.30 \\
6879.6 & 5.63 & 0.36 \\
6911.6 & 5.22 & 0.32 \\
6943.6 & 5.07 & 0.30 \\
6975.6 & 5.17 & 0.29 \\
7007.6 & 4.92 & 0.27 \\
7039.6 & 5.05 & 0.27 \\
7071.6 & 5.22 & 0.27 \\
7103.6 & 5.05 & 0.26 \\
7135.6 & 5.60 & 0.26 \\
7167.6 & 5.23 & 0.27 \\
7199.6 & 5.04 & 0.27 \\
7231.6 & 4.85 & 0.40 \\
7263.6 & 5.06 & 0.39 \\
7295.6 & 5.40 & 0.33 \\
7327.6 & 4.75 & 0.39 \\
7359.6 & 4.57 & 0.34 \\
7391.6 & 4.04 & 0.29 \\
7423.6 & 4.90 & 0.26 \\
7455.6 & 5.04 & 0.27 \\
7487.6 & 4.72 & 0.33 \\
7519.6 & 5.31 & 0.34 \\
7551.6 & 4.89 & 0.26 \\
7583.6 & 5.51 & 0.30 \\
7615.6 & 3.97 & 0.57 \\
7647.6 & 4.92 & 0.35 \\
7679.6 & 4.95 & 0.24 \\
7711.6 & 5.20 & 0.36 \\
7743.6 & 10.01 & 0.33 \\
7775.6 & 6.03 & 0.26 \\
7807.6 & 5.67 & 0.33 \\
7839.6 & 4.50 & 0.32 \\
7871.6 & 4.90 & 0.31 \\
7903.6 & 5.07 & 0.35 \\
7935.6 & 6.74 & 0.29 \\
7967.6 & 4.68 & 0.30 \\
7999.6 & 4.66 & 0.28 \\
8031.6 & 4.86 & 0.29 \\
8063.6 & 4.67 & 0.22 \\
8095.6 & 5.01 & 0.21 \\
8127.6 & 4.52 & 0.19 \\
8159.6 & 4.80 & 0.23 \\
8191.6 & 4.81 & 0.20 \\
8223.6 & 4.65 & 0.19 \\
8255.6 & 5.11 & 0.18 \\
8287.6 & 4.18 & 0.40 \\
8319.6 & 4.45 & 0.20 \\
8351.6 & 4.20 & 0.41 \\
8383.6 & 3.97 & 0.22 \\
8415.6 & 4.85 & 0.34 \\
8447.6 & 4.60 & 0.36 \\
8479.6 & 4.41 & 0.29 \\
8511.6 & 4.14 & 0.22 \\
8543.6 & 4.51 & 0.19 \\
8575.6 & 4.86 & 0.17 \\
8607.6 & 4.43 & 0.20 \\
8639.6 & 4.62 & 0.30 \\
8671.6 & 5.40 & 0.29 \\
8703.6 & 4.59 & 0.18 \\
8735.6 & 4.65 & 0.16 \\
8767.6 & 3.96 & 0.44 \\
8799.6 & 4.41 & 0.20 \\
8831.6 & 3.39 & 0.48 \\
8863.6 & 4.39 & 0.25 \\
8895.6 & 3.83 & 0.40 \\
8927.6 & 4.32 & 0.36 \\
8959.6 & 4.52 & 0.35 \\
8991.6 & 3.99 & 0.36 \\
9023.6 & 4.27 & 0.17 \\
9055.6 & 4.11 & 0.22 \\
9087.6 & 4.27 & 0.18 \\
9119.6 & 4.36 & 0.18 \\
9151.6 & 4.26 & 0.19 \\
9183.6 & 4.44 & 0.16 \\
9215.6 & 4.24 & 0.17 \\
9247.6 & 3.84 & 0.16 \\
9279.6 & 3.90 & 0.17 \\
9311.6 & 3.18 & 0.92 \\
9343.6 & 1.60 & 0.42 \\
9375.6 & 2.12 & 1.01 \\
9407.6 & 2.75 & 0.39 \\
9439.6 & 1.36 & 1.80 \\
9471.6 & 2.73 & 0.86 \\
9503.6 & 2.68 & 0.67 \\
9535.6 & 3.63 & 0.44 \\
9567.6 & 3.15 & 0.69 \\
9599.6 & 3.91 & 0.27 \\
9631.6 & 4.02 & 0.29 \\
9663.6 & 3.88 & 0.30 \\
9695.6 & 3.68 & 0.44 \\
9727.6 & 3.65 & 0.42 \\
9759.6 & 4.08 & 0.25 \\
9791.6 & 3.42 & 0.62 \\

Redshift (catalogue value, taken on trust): 0.18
